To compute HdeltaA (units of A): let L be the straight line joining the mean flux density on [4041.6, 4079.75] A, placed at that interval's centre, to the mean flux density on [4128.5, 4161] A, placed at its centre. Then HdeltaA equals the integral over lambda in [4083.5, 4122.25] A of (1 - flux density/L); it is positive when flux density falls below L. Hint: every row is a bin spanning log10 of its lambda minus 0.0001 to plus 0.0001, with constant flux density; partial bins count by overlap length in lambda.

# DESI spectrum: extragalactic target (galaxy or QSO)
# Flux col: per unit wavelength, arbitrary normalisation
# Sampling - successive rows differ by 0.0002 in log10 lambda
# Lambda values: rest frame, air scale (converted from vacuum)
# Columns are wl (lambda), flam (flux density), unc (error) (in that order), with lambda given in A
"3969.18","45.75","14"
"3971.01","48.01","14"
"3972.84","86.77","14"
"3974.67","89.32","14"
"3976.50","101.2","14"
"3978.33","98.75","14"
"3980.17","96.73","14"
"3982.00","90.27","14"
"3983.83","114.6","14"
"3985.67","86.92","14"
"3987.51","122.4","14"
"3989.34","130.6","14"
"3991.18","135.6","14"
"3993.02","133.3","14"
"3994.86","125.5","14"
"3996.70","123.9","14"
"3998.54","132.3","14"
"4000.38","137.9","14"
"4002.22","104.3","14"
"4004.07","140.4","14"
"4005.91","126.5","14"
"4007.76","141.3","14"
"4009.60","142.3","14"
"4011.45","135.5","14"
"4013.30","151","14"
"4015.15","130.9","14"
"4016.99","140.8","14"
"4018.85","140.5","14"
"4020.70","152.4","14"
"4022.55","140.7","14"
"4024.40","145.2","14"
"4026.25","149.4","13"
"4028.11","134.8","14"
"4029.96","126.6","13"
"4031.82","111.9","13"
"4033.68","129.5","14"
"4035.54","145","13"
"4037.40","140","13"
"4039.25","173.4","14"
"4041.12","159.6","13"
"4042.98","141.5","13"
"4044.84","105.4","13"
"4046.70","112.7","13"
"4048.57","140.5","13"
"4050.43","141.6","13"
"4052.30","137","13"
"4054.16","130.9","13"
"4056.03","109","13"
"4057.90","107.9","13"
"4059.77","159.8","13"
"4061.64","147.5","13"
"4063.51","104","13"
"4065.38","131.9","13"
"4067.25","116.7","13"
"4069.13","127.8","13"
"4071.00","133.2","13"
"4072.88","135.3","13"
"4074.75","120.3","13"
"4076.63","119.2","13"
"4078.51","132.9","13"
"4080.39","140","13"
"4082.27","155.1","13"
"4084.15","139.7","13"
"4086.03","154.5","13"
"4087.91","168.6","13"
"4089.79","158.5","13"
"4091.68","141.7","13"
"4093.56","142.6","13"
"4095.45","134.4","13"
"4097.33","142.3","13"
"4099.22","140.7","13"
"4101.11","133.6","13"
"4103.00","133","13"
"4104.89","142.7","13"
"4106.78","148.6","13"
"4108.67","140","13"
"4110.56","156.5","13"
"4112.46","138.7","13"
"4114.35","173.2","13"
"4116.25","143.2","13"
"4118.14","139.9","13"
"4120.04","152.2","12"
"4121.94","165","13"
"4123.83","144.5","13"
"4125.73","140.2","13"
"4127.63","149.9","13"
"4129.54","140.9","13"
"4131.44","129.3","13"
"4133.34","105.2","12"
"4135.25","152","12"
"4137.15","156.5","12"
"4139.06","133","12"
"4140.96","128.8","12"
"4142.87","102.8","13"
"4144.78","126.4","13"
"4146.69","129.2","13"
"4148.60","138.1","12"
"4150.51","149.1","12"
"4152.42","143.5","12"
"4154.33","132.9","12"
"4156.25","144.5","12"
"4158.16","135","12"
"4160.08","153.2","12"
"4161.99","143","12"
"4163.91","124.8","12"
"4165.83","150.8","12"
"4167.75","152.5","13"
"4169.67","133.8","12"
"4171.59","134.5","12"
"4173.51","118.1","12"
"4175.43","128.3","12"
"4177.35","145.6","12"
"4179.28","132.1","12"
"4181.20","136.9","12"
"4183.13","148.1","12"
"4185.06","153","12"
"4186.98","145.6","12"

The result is -4.44 A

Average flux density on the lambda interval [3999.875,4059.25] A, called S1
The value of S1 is 135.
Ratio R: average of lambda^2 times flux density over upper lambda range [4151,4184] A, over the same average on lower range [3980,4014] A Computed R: 1.2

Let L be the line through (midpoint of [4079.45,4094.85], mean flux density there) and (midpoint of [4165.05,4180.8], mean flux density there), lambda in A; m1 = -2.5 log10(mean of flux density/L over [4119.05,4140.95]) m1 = 0.01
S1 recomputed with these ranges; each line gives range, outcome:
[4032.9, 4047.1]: 139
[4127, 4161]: 136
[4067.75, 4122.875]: 143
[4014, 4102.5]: 137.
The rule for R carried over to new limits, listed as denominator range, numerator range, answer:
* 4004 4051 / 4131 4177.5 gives 1.04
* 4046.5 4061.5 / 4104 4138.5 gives 1.14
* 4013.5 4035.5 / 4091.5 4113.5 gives 1.07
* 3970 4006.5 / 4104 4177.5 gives 1.36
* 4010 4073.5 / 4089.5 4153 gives 1.08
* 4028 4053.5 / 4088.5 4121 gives 1.10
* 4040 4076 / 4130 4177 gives 1.09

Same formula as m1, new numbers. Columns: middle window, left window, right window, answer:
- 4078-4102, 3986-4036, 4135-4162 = -0.07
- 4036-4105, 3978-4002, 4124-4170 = -0.07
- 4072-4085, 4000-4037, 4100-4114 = 0.05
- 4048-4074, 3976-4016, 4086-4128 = 0.06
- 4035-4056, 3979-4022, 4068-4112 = -0.03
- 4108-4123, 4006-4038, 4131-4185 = -0.11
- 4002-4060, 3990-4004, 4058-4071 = -0.06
